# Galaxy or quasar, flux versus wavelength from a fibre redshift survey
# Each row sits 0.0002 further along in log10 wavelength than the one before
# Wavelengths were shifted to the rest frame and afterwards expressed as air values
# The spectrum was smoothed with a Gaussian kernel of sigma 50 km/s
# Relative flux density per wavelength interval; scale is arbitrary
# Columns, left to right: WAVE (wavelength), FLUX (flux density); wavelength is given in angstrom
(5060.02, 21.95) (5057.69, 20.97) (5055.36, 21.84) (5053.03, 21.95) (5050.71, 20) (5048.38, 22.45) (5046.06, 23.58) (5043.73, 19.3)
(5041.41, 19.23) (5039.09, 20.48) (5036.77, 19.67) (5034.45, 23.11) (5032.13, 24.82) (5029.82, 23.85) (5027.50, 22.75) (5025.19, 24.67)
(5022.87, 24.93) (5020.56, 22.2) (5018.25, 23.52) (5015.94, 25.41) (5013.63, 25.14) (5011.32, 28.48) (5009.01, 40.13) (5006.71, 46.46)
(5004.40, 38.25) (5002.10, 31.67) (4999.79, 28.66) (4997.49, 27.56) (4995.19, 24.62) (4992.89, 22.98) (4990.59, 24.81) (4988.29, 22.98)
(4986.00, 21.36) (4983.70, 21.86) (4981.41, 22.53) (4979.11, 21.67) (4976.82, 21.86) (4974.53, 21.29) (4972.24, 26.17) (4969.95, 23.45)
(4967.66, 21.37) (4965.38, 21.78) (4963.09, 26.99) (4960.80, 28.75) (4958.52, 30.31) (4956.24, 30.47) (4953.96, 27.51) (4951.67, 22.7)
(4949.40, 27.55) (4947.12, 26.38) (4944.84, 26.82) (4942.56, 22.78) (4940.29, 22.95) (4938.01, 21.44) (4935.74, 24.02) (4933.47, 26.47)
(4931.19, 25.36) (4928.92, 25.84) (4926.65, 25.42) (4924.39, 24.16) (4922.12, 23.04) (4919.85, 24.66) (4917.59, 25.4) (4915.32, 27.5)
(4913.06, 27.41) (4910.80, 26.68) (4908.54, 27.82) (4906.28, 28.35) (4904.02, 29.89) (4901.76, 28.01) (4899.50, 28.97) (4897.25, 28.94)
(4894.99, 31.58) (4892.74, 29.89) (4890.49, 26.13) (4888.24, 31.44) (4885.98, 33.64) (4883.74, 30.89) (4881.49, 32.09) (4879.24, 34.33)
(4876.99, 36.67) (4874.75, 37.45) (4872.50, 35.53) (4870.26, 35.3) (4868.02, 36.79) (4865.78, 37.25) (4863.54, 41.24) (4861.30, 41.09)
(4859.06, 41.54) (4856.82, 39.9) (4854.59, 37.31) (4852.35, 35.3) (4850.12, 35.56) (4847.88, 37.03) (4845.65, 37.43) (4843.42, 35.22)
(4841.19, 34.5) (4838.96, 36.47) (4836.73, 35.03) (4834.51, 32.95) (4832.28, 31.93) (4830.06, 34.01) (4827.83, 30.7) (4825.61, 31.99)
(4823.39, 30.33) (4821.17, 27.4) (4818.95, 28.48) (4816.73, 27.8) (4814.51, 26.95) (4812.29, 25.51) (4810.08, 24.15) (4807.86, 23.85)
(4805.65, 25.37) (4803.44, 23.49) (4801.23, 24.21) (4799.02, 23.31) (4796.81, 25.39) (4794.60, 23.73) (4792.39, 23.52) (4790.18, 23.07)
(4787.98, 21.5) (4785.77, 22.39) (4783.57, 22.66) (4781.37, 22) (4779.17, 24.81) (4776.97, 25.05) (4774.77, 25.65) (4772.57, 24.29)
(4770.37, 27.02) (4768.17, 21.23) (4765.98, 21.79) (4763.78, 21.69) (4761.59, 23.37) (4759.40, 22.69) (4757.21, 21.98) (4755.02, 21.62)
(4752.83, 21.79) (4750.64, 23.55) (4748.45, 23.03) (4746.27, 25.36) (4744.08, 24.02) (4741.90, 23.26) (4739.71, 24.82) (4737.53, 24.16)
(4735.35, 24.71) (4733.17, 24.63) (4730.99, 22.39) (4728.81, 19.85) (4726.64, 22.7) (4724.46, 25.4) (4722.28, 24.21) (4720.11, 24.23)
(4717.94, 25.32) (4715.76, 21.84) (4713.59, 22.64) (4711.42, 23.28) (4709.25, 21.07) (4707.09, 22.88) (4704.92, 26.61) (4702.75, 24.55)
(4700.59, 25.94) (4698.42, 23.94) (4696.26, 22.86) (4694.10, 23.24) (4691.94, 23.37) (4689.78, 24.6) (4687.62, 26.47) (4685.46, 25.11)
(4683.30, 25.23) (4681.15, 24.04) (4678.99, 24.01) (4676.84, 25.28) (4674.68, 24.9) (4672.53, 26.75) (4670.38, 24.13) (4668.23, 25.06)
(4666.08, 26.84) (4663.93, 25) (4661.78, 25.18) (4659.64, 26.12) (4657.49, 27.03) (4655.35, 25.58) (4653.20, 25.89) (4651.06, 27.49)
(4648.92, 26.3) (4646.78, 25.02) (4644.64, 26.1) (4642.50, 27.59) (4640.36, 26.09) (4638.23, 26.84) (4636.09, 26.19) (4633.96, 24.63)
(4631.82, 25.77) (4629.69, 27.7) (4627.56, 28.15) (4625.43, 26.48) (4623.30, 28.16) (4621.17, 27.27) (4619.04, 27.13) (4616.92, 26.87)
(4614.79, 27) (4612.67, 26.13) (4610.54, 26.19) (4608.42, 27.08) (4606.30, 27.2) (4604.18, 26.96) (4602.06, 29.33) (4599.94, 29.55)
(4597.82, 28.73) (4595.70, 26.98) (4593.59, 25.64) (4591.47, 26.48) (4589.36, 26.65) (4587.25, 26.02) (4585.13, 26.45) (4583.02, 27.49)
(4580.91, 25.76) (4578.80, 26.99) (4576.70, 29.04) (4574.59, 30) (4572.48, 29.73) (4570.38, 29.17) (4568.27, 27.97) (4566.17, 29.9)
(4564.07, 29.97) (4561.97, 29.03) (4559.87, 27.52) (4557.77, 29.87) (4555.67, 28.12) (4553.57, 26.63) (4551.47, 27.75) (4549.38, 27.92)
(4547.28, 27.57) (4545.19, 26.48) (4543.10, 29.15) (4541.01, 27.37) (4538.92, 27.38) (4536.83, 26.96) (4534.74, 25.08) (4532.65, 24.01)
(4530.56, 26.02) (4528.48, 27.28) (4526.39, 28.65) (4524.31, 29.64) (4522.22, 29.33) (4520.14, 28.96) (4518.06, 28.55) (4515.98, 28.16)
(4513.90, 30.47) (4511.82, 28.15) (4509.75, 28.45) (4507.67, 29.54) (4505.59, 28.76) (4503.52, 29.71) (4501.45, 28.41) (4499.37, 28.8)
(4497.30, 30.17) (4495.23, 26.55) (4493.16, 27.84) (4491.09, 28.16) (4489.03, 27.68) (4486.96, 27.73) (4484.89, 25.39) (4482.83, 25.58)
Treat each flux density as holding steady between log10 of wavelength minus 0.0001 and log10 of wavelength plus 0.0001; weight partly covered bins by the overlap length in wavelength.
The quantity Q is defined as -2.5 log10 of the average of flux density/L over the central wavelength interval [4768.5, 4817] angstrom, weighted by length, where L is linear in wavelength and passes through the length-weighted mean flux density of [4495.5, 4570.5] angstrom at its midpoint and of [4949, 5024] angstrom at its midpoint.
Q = 0.13 mag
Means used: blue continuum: 28.2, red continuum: 26.5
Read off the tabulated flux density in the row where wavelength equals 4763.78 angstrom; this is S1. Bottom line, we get 21.69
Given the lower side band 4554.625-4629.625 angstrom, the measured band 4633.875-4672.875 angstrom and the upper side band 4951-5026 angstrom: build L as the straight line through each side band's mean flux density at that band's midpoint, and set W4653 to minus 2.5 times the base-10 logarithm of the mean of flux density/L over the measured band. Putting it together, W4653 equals 0.06 mag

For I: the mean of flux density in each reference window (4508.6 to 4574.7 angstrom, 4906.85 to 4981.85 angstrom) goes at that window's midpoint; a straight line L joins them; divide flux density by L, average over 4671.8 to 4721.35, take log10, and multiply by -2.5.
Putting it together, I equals 0.12 mag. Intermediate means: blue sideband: 28.1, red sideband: 25.2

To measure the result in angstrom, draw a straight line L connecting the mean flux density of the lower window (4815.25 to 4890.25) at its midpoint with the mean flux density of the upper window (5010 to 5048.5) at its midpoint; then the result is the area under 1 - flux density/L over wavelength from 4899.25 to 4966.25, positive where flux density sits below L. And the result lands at 7.4 angstrom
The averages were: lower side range 34.6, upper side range 23.2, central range 26.2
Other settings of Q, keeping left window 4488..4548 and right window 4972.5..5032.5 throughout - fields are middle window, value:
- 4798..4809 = 0.127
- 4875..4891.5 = -0.210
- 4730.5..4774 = 0.165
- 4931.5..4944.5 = 0.118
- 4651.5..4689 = 0.084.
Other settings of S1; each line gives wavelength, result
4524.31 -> 29.64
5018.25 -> 23.52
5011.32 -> 28.48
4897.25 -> 28.94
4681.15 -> 24.04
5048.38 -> 22.45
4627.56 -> 28.15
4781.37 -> 22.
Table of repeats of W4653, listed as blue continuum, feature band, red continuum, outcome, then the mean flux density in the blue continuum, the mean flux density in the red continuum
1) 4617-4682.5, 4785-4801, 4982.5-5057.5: 0.107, 26.1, 25.2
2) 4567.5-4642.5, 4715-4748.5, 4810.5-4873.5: 0.287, 27.3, 34.2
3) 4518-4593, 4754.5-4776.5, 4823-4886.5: 0.390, 27.8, 35.6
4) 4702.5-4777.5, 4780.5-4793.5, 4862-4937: 0.130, 23.5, 30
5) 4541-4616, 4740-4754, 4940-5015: 0.160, 27.8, 26.7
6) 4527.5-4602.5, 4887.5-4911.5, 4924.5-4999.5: -0.151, 27.7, 24.7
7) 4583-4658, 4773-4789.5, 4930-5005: 0.115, 26.8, 25.2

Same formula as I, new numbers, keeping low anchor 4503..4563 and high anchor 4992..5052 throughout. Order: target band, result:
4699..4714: 0.14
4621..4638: 0.03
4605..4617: 0.04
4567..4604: 0.00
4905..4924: 0.00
